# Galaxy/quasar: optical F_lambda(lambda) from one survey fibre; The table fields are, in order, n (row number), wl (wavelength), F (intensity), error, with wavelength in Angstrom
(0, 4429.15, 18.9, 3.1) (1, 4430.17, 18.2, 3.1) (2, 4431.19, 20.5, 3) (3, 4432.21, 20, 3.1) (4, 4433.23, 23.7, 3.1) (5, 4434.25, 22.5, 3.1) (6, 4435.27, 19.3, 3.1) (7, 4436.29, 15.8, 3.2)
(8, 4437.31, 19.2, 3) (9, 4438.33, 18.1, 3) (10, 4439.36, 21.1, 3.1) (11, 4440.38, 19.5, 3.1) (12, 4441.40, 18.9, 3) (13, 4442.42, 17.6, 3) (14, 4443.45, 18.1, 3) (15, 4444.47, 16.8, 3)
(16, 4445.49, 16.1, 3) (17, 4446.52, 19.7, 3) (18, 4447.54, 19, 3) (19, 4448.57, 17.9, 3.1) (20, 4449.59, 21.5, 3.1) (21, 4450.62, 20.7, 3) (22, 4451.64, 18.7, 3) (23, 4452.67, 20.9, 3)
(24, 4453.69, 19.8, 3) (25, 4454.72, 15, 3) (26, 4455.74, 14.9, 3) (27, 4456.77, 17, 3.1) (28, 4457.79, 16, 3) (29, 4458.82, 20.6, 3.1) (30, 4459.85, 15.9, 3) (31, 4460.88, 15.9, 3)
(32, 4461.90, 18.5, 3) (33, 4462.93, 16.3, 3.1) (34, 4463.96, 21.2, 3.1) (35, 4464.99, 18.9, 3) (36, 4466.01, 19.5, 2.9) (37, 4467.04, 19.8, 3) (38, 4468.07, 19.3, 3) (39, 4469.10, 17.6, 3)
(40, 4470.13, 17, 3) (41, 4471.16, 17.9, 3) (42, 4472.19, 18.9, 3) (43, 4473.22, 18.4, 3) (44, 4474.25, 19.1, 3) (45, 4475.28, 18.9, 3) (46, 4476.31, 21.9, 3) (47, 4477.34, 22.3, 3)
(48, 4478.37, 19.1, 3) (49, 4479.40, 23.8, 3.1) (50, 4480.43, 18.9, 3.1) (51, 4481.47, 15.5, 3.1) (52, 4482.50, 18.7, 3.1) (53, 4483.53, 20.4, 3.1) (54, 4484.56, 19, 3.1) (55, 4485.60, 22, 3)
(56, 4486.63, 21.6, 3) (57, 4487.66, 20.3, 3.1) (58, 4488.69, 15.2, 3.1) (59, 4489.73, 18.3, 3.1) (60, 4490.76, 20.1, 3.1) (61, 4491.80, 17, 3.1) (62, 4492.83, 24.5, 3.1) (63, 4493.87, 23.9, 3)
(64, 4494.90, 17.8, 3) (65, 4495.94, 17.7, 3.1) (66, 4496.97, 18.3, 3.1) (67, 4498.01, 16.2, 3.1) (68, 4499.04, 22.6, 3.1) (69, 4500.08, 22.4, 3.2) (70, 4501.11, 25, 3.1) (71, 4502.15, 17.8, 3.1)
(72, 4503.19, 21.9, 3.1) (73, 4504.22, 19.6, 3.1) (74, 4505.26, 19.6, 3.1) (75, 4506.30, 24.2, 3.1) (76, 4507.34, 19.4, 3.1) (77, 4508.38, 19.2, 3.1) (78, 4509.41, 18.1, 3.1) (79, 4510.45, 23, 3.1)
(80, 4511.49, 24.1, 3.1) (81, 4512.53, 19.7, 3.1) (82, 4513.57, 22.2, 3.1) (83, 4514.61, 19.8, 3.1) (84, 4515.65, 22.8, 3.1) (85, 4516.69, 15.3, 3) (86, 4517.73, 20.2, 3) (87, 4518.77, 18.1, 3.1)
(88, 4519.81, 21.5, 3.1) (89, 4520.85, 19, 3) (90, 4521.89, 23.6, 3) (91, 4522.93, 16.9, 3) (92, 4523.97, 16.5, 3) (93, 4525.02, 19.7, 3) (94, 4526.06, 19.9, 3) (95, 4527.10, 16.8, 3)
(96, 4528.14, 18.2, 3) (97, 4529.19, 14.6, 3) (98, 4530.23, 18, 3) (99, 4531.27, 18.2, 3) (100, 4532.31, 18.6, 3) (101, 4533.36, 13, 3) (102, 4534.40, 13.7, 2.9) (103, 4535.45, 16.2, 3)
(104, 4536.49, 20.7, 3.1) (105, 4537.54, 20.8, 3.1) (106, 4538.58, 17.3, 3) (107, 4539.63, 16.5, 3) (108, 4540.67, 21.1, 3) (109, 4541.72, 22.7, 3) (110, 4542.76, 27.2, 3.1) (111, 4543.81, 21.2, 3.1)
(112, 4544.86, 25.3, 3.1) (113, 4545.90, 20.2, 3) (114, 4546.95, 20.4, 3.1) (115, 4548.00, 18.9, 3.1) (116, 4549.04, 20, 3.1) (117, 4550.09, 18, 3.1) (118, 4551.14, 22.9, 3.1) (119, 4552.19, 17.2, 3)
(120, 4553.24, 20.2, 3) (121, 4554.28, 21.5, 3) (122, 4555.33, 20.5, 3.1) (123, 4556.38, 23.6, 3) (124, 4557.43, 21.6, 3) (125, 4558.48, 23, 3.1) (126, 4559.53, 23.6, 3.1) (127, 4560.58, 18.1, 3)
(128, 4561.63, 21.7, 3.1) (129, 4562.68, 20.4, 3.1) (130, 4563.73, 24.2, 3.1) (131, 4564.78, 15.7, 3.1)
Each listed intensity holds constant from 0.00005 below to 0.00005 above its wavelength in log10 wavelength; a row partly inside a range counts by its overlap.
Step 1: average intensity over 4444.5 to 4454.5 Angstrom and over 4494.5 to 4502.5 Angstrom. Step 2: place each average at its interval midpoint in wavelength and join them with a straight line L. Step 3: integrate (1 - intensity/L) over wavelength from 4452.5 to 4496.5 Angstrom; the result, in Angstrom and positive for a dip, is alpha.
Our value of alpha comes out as 1.2 Angstrom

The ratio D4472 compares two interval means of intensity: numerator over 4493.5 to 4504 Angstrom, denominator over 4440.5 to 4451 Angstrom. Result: 1.1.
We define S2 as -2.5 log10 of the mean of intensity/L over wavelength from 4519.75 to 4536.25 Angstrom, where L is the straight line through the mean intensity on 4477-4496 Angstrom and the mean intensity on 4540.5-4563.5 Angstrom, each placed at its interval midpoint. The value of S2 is 0.17 mag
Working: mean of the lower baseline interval 19.8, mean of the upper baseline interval 21.4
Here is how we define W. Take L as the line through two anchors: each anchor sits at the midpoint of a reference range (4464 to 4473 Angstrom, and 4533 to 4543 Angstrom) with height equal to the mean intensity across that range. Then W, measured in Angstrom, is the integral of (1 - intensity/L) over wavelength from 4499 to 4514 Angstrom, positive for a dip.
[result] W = -1.9 Angstrom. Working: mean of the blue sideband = 18.7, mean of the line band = 21.2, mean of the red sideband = 18.8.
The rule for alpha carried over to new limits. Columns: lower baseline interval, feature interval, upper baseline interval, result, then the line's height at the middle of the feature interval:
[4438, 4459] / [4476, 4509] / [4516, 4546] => -2.41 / 18.7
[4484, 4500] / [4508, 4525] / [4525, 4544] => -0.83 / 19.1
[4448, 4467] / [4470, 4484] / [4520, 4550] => -0.66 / 18.5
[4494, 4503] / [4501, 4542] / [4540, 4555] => 2.51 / 20.5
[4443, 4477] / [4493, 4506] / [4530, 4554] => -0.99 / 19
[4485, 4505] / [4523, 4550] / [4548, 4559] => 2.10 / 20.6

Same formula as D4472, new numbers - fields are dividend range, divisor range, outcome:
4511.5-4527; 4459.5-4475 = 1.08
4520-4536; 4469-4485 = 0.91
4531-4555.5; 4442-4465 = 1.09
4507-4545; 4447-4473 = 1.06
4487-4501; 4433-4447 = 1.04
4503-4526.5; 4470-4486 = 1.03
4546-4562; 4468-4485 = 1.08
